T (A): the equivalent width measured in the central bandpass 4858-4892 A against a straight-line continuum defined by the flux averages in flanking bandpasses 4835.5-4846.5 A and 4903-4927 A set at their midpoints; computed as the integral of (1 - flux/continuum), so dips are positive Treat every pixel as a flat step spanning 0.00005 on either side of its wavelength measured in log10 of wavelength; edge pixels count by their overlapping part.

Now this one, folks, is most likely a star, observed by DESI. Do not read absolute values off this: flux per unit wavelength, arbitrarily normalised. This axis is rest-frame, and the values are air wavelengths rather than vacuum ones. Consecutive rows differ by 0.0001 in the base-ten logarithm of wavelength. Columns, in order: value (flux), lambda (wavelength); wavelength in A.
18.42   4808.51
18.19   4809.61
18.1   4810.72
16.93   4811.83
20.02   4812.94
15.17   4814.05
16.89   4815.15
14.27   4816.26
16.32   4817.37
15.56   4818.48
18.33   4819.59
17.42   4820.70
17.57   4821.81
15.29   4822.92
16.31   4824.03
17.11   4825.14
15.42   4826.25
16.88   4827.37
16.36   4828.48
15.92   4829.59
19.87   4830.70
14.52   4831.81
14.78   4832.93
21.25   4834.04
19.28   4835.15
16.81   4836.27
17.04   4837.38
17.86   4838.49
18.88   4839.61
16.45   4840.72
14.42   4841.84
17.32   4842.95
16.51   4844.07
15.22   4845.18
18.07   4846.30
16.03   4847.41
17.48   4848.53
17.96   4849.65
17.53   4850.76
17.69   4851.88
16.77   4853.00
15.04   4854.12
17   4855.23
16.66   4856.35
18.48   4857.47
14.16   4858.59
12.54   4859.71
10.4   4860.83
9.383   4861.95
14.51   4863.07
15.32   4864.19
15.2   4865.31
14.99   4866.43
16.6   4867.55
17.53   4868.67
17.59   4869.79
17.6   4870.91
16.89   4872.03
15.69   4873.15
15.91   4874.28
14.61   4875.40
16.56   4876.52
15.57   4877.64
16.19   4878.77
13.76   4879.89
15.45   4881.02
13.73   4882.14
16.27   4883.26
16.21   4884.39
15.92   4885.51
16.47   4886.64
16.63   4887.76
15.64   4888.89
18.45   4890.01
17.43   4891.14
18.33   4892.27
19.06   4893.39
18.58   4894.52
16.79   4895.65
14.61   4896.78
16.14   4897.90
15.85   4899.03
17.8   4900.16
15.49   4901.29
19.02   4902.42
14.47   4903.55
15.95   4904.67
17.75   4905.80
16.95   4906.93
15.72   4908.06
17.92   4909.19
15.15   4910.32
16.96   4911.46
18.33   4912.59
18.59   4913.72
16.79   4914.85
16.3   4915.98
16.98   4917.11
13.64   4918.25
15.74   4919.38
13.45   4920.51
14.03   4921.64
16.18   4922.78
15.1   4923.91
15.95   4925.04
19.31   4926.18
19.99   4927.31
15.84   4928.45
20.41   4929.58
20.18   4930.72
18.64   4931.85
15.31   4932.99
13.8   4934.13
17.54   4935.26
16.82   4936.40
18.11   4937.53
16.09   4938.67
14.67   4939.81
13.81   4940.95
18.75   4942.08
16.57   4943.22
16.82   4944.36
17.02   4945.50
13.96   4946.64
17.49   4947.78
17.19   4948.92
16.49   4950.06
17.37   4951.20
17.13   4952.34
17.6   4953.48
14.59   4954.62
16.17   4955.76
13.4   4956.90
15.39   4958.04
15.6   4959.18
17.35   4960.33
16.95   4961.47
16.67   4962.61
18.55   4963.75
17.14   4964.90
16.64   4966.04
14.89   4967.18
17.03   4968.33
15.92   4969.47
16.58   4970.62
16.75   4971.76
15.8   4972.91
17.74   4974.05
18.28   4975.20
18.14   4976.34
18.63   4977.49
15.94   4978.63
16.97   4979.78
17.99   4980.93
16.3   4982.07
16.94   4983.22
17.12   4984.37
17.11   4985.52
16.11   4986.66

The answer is 2.3 A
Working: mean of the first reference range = 16.9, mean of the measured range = 15.5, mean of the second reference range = 16.3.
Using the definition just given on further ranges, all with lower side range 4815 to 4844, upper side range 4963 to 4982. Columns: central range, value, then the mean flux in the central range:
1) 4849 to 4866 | 1.64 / 15.2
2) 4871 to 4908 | 1.18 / 16.4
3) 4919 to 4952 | 0.66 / 16.7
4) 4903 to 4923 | 0.94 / 16.2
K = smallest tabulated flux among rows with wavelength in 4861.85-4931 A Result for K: 9.383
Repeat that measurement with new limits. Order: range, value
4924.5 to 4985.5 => 13.4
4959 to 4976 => 14.89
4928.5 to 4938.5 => 13.8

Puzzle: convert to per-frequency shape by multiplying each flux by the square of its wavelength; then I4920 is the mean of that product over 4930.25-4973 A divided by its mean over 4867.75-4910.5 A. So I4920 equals 1.03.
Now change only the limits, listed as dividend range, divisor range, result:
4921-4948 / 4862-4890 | 1.08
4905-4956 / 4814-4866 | 1.06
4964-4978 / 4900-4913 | 1.04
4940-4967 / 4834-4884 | 1.06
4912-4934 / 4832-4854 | 1.01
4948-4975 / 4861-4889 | 1.10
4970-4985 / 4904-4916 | 1.04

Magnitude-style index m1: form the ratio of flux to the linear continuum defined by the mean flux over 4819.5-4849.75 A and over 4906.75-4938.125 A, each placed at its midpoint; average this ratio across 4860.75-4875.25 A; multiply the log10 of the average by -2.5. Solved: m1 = 0.10 mag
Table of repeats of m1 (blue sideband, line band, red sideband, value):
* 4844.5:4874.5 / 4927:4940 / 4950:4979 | -0.06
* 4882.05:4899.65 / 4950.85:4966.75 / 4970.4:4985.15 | 0.04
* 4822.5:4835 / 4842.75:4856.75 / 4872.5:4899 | -0.02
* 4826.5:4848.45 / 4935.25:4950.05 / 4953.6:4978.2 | 0.01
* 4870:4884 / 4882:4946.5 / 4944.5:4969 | -0.04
